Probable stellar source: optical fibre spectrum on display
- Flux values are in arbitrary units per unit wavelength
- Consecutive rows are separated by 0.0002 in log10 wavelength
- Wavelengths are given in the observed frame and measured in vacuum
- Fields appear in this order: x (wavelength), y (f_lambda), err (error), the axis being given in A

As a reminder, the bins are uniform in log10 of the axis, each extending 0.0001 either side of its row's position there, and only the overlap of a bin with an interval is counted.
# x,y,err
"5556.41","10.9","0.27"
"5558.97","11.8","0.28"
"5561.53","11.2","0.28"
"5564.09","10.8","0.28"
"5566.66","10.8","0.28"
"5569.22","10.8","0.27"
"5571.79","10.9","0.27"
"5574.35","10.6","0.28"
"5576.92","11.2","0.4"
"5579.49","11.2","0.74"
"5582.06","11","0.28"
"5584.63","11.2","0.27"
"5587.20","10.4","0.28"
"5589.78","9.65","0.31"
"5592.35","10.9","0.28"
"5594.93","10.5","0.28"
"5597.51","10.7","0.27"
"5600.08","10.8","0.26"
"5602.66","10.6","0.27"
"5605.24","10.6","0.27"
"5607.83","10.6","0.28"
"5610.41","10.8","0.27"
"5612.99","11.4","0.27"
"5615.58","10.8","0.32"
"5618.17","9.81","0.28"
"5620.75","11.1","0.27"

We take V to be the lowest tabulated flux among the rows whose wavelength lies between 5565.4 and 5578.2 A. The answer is 10.6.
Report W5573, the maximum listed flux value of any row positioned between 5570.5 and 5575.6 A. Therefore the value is 10.9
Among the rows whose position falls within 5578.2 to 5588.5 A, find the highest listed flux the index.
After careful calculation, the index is 11.2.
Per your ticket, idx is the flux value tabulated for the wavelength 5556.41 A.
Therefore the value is 10.9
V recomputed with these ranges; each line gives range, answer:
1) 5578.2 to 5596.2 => 9.65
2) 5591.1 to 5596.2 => 10.5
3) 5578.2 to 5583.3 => 11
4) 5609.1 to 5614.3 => 10.8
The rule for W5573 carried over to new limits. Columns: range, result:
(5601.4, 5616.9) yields 11.4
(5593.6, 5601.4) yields 10.8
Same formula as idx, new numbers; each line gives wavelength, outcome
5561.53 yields 11.2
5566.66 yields 10.8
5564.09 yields 10.8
